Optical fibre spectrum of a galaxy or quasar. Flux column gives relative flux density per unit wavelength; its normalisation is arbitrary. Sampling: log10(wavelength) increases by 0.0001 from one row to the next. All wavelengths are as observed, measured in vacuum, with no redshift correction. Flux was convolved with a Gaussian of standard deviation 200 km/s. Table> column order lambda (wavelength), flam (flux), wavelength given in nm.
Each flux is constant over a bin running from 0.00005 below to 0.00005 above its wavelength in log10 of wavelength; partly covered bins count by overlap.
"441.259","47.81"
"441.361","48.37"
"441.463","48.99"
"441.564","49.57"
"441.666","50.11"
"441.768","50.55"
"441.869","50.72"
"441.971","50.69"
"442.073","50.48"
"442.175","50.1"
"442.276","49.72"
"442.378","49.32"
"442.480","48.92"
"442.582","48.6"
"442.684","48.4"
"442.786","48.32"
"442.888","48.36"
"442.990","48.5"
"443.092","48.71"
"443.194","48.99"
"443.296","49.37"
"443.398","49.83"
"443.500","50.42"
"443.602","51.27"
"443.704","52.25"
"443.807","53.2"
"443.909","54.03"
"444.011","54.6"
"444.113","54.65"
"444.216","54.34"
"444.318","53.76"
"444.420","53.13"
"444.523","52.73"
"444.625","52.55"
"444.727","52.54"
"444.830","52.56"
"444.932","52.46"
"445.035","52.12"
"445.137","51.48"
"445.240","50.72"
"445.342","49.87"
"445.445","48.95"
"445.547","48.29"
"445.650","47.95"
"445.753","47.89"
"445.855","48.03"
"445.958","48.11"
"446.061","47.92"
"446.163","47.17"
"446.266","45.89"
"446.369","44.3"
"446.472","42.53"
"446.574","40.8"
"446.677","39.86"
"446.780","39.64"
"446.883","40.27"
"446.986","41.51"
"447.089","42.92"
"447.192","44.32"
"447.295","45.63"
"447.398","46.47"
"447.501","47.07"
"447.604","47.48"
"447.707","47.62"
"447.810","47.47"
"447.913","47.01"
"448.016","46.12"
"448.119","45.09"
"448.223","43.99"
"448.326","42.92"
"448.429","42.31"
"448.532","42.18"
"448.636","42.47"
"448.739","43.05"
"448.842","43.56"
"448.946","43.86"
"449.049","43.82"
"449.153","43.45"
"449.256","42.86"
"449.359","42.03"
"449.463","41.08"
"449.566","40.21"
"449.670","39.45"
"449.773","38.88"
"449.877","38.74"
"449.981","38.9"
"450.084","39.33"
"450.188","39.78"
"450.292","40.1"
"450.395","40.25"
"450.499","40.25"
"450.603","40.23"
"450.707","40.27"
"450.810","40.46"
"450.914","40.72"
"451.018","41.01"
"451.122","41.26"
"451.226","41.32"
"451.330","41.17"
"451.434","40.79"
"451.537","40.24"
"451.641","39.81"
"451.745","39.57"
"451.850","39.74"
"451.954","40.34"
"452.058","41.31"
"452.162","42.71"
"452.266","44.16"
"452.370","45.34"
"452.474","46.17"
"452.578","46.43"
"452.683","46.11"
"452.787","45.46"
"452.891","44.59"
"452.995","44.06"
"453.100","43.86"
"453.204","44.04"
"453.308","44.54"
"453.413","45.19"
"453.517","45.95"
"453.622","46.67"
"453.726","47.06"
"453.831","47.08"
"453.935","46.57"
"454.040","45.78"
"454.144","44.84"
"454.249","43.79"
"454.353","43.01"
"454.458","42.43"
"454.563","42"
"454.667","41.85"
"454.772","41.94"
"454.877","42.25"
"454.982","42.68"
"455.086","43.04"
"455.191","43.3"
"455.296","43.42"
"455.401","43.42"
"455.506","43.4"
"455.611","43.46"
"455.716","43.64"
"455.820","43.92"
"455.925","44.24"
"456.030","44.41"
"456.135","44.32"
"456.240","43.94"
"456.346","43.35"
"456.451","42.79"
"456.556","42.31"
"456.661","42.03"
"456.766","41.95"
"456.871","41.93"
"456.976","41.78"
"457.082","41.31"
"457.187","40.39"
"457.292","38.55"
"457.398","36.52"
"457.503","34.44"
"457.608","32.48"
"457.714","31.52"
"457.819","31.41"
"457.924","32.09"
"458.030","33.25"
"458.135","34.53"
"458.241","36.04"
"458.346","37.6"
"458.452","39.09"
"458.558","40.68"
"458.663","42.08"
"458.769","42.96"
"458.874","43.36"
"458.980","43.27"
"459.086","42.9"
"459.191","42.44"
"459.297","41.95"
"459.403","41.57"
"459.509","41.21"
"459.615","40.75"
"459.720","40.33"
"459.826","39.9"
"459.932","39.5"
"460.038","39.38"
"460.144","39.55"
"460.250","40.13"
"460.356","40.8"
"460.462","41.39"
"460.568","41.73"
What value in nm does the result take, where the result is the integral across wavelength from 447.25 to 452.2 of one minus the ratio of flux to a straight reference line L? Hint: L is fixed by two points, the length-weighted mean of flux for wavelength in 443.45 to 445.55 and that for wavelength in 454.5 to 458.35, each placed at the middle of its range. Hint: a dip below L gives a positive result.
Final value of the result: 0.52 nm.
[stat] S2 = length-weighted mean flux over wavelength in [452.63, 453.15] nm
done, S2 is 44.8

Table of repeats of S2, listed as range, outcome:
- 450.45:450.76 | 40.3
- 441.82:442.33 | 50.3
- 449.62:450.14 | 39.1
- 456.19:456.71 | 42.8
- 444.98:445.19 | 51.7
